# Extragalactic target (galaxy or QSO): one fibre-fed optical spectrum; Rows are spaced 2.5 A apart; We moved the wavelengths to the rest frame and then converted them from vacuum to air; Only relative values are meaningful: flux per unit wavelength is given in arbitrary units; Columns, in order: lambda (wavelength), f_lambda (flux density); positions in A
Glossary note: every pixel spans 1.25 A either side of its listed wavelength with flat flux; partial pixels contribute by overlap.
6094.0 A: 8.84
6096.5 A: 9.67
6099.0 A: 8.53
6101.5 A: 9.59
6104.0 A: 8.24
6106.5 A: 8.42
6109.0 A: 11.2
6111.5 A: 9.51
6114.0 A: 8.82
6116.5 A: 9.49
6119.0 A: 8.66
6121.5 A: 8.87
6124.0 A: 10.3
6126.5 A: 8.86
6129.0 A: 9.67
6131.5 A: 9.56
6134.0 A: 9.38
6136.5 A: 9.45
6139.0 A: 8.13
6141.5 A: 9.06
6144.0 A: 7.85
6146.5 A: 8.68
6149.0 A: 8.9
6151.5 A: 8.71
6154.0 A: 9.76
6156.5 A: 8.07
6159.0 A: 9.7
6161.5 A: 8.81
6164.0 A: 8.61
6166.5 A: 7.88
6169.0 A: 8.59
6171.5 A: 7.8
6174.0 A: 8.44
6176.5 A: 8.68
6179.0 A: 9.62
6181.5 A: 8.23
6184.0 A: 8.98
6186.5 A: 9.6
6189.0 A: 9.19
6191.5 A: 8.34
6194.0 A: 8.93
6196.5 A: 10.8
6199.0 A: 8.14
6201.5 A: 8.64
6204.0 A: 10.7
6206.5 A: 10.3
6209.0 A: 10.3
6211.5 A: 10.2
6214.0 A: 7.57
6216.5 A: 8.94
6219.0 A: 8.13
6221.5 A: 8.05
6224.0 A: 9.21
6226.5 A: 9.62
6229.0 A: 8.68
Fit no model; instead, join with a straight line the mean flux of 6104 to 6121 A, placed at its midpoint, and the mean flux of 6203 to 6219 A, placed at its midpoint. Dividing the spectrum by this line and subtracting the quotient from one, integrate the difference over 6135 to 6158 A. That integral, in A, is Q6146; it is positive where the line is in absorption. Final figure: 1.5 A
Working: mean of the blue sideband 9.25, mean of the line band 8.75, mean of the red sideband 9.53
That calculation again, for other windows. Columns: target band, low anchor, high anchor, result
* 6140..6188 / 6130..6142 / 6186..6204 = 2.2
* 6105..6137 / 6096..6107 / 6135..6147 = -2.3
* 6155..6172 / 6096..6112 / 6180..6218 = 1.3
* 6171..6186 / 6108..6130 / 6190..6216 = 1.1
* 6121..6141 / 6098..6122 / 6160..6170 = -0.9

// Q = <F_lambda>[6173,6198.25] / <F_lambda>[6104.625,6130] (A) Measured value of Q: 1.0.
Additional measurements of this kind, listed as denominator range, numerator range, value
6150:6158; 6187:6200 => 1.03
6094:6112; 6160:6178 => 0.91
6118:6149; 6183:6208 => 1.04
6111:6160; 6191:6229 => 1.01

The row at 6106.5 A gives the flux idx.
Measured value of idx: 8.42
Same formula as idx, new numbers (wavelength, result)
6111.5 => 9.51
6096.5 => 9.67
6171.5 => 7.8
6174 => 8.44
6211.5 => 10.2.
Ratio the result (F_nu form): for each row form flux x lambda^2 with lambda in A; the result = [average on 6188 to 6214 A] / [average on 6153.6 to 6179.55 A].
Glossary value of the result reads 1.10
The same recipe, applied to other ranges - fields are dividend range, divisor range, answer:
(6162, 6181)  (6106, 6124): 0.92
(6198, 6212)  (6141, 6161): 1.12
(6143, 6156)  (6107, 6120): 0.93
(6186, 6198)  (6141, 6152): 1.10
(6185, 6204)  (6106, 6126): 1.00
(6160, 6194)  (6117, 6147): 0.97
